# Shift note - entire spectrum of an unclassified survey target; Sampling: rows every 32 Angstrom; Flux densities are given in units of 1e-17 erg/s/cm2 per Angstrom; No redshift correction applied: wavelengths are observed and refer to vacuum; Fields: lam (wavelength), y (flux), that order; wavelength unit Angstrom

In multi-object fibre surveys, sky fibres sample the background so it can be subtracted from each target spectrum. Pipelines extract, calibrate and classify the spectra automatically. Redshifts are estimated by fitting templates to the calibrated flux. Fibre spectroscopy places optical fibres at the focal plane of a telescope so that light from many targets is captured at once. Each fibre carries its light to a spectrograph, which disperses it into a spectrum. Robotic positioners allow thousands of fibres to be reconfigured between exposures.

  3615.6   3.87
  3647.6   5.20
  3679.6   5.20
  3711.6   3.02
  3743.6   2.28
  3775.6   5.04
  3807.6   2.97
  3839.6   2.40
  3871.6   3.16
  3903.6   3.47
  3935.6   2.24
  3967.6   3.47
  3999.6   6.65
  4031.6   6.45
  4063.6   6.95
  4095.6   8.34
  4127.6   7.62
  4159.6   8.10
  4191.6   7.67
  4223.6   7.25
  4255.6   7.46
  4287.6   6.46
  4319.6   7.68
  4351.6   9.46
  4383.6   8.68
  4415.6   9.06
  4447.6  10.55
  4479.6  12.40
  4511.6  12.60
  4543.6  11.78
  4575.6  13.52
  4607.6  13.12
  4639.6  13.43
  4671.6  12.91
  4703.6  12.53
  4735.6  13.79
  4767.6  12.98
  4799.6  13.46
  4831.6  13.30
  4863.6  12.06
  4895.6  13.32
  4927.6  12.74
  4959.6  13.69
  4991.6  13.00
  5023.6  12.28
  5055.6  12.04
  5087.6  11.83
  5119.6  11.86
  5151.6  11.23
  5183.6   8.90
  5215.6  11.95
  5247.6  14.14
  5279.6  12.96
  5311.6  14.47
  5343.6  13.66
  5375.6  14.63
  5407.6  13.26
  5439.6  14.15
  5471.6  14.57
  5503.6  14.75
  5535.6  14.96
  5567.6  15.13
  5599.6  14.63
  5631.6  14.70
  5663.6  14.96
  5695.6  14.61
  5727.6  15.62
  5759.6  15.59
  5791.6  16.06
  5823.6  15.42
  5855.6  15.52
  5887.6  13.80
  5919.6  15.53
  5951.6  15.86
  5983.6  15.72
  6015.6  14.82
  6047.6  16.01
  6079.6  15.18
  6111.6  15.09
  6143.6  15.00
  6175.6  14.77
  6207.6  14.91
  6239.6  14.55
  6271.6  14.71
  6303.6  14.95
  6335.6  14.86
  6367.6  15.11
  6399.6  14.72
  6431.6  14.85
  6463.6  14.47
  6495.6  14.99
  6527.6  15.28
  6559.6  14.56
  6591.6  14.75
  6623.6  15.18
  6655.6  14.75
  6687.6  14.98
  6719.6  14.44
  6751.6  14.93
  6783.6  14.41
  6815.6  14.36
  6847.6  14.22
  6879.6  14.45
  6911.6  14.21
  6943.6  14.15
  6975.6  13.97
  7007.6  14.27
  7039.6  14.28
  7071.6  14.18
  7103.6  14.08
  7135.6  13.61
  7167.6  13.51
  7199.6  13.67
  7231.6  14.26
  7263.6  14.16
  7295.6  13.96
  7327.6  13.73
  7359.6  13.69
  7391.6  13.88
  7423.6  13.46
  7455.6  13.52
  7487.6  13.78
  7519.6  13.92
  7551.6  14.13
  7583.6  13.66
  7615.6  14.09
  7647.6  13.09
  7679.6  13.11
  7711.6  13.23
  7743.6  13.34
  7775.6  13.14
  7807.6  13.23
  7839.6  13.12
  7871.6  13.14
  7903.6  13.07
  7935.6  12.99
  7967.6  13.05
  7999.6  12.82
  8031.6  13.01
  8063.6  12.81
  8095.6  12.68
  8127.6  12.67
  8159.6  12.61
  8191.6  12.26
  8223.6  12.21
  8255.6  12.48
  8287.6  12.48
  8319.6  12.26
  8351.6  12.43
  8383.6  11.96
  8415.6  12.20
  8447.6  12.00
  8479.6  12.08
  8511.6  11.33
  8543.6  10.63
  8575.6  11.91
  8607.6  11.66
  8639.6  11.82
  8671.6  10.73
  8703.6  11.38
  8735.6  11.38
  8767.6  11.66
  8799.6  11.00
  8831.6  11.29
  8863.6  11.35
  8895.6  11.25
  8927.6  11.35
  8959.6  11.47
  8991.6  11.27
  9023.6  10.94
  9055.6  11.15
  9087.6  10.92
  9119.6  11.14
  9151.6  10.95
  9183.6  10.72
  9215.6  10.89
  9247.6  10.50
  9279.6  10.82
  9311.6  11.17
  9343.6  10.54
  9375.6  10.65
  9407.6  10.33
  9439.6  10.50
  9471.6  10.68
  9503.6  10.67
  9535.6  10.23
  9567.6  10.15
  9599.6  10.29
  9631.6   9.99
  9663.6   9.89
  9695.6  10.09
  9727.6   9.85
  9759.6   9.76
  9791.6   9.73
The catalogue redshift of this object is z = 0.00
